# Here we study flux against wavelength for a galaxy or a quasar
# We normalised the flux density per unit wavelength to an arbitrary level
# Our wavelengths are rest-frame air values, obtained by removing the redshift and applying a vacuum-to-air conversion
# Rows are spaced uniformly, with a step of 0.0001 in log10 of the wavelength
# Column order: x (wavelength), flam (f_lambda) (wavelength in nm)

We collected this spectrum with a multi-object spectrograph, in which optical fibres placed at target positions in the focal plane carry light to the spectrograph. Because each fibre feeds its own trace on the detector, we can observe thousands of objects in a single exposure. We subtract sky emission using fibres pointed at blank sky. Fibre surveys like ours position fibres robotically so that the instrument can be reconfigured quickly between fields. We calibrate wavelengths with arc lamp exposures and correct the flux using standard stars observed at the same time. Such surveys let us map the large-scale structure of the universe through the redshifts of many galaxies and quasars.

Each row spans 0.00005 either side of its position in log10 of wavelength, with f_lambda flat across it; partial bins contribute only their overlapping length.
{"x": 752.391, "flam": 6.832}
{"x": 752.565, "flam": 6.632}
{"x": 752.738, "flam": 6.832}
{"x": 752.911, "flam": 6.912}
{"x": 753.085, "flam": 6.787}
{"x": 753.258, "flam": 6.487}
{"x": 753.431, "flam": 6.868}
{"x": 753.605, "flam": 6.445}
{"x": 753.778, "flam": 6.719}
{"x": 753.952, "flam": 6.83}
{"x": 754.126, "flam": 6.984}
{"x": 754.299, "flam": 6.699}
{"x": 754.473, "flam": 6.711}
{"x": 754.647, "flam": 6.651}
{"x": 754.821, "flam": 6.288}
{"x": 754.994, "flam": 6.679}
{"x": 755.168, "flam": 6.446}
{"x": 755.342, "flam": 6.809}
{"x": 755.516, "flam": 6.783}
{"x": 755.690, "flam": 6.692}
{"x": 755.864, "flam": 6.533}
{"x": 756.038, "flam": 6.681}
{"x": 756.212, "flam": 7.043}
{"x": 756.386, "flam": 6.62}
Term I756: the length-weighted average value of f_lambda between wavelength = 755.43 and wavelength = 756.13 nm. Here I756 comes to 6.68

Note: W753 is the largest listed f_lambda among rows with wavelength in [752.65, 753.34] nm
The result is 6.912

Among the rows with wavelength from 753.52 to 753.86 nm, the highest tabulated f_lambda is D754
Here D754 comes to 6.719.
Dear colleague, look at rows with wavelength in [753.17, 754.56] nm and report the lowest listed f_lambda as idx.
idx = 6.445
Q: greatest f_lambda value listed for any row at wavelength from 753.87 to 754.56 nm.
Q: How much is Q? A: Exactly 6.984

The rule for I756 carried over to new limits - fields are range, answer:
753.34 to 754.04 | 6.71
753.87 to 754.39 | 6.84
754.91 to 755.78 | 6.68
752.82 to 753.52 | 6.76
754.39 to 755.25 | 6.56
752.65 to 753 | 6.87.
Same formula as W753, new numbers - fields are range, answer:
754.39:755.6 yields 6.809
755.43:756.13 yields 6.783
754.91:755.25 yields 6.679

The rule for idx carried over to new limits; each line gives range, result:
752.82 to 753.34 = 6.487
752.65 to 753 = 6.832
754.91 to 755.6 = 6.446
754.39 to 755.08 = 6.288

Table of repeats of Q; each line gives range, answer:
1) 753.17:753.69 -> 6.868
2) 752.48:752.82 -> 6.832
